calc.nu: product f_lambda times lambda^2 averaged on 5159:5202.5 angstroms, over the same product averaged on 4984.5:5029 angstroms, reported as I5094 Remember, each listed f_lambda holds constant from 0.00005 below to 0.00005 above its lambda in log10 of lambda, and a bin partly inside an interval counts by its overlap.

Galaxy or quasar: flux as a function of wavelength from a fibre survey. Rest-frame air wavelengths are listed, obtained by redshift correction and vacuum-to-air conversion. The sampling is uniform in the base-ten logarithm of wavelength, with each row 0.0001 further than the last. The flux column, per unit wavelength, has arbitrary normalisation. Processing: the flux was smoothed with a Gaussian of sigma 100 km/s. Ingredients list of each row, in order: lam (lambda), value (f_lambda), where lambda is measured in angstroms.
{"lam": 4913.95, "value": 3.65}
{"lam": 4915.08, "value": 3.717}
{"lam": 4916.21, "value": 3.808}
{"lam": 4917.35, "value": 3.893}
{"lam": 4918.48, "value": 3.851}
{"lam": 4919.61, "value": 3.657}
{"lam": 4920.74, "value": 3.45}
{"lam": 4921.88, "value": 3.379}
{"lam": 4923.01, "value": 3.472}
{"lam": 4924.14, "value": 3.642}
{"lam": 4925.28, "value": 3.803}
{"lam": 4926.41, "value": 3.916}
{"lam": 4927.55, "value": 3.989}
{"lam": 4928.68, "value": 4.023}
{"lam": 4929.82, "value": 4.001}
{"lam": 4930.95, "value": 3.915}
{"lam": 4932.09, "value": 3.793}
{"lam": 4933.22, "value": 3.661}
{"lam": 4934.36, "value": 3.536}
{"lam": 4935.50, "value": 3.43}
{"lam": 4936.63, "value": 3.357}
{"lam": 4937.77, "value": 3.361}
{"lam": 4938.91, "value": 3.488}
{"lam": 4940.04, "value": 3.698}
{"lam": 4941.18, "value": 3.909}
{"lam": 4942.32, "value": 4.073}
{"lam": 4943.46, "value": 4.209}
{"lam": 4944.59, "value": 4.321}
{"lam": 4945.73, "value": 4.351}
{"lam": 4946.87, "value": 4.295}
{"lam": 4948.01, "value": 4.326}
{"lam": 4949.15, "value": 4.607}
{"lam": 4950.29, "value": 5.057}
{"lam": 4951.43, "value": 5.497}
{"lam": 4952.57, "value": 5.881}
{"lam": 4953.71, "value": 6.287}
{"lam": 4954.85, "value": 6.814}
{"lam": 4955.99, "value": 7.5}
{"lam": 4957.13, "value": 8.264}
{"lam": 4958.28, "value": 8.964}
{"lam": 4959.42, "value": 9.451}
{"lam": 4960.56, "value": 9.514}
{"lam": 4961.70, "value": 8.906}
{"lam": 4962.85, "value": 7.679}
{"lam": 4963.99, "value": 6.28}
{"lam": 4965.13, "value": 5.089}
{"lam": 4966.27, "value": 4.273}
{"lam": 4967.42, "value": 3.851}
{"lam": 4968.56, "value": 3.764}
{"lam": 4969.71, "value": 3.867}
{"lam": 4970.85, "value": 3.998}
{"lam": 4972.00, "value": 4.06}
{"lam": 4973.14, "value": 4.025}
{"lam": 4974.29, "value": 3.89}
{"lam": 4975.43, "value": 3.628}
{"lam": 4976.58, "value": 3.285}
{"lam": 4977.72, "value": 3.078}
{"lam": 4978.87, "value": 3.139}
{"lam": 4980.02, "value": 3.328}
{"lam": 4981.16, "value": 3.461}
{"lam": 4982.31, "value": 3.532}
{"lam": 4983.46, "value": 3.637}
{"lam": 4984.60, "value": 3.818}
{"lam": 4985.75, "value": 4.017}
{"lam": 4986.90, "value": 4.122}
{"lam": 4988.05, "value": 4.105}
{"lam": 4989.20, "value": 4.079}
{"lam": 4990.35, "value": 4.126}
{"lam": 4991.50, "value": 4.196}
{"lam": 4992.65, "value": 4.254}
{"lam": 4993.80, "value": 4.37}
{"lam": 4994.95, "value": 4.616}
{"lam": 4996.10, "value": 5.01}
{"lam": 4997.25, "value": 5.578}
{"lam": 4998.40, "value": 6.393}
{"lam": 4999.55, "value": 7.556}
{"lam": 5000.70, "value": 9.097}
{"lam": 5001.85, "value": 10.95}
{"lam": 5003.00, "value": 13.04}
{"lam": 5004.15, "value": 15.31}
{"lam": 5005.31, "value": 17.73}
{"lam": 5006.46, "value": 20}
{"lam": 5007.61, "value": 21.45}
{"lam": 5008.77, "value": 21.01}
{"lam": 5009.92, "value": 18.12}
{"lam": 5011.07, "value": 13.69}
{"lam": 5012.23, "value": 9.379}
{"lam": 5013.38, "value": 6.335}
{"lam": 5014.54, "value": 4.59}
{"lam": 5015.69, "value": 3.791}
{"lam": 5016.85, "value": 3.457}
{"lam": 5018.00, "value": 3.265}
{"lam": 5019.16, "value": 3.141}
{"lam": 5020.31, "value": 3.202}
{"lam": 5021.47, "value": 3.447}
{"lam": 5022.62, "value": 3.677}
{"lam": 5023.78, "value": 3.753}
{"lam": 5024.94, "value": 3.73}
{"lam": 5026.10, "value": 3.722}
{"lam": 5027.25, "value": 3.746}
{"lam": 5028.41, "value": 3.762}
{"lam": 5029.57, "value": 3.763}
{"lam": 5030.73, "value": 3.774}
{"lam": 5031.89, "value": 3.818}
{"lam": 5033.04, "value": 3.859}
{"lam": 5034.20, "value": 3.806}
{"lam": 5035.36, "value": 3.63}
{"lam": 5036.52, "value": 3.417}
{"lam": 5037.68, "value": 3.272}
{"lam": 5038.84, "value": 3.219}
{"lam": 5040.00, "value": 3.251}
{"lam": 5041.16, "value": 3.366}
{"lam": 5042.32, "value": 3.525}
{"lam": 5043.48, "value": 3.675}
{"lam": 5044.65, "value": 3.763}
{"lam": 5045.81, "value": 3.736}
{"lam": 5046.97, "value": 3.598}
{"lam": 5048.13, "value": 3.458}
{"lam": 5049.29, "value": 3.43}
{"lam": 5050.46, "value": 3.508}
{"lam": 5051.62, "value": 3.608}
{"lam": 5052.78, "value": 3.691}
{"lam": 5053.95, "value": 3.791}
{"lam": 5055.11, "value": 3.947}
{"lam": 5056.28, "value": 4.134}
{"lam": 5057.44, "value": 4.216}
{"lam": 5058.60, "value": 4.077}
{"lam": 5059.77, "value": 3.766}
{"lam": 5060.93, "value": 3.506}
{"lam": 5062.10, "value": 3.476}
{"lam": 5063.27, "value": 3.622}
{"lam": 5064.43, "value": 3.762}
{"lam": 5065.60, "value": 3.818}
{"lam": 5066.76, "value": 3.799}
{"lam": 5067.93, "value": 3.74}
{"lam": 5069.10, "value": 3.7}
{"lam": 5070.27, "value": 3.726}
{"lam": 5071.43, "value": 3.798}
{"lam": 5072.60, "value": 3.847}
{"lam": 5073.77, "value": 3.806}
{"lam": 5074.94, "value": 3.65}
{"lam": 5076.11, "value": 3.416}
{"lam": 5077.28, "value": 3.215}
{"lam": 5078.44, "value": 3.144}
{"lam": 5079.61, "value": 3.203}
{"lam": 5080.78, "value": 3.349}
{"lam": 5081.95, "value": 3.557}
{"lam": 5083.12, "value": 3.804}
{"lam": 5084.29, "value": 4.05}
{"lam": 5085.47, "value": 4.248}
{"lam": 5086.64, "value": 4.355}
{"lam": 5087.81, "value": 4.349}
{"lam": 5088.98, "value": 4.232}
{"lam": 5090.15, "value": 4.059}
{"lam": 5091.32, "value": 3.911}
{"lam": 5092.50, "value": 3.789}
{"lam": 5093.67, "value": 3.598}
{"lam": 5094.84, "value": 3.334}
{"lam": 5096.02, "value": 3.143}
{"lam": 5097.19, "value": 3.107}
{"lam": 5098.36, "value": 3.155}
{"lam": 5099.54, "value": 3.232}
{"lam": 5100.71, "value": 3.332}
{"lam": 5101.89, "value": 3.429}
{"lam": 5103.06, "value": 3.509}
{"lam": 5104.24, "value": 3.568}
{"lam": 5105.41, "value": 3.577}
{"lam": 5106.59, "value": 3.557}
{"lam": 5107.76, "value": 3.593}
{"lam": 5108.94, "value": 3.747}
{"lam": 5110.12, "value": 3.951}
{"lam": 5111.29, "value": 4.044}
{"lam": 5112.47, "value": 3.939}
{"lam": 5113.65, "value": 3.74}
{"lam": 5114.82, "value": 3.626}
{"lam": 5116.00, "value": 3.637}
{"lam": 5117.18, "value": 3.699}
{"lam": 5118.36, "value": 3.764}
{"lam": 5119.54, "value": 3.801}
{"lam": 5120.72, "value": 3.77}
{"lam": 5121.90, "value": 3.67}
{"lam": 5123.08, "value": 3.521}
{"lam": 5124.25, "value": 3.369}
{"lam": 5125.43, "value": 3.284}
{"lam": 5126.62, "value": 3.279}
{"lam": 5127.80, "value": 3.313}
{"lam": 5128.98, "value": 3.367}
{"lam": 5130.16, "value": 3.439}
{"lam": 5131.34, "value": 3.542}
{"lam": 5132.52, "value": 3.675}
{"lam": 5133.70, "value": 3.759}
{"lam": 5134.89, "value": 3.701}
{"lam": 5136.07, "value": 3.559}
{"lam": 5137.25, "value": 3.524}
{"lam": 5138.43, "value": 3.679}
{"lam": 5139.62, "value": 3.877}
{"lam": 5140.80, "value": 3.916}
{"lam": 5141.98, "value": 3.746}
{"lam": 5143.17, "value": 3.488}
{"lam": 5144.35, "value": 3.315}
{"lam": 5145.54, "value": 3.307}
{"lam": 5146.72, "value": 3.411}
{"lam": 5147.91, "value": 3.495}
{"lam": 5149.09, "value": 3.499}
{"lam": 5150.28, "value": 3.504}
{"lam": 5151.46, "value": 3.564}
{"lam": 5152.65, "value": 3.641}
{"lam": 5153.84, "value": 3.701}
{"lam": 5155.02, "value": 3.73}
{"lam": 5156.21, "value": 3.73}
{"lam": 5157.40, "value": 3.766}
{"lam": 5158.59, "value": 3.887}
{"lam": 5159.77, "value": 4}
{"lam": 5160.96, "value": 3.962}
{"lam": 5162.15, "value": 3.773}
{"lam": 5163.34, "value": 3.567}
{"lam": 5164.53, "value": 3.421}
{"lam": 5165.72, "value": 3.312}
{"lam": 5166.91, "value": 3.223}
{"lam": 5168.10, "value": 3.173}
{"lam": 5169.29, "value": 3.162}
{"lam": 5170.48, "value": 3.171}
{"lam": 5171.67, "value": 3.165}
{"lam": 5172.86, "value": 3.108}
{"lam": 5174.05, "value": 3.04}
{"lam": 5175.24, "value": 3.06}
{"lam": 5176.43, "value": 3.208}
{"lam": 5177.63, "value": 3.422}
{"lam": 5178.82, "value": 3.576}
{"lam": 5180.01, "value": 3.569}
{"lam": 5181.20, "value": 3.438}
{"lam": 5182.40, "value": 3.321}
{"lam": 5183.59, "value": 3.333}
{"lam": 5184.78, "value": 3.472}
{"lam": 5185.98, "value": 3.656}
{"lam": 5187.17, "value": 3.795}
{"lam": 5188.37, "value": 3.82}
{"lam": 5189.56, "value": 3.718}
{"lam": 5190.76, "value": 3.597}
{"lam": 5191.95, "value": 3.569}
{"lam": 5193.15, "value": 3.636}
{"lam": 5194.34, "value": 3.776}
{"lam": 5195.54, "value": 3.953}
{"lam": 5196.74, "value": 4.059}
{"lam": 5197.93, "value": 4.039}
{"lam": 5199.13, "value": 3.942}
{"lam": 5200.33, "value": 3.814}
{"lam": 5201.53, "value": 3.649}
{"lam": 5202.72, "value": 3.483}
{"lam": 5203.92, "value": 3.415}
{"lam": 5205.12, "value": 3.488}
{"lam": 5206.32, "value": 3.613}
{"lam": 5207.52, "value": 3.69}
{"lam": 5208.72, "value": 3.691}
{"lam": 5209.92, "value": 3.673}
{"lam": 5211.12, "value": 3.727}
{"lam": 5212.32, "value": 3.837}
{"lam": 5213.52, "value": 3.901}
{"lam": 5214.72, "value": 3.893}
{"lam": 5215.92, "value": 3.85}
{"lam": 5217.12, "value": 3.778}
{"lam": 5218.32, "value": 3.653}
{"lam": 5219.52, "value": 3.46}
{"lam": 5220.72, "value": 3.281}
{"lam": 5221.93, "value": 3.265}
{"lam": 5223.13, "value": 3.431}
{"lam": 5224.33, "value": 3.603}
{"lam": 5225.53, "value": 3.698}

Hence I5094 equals 0.51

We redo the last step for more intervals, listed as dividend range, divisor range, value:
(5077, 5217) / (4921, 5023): 0.65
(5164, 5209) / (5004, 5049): 0.59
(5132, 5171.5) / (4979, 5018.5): 0.48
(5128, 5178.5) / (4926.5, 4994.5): 0.81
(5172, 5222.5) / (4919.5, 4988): 0.86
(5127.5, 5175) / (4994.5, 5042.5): 0.53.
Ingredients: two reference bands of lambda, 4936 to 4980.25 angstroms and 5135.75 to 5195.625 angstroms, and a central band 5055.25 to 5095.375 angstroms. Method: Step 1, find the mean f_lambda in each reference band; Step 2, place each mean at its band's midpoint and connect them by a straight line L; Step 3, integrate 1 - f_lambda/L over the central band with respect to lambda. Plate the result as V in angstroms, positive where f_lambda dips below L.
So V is 4.1 angstroms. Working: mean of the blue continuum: 5.07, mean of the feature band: 3.77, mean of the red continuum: 3.53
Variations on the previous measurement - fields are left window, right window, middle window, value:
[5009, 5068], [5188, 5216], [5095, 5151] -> 7.0 angstroms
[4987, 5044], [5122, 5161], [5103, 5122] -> 2.4 angstroms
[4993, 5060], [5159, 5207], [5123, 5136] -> 2.8 angstroms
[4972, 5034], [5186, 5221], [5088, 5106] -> 5.6 angstroms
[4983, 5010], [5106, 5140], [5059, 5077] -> 6.8 angstroms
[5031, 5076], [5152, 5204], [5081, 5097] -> -0.9 angstroms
